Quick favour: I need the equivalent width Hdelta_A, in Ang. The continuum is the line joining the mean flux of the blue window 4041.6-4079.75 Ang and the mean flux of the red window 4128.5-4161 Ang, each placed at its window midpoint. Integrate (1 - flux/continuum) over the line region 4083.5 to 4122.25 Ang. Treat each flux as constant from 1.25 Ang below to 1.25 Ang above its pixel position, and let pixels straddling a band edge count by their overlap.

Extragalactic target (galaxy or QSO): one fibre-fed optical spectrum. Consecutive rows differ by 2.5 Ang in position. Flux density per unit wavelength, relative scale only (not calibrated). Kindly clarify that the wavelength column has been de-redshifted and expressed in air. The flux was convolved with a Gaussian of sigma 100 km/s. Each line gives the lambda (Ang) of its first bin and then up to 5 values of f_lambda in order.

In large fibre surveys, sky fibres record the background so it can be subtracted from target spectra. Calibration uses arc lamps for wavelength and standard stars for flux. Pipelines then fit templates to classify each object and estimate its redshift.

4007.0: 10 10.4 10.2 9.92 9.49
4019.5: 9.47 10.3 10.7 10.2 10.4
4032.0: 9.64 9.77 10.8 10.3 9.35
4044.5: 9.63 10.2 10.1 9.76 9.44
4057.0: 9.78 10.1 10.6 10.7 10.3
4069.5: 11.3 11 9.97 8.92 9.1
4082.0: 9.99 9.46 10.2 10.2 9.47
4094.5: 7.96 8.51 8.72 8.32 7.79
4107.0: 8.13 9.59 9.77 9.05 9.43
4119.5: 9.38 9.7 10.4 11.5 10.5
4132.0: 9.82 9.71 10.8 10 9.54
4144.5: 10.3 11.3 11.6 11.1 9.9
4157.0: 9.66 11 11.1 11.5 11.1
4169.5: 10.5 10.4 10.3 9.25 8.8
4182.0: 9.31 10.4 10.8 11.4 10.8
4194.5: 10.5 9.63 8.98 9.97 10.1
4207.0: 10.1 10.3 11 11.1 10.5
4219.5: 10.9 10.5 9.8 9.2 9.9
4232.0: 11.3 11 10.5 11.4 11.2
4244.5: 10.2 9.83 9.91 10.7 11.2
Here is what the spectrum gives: 4.3 Ang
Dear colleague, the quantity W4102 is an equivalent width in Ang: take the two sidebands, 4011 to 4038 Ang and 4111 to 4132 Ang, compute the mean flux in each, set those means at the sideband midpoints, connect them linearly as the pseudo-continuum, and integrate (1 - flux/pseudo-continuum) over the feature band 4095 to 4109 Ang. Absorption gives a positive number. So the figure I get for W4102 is 2.3 Ang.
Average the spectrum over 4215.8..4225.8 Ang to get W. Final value 10.4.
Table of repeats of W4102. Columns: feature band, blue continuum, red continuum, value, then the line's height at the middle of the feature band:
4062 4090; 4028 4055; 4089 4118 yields -2.3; 9.36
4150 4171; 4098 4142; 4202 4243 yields -1.7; 9.94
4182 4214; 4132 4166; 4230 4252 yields 0.9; 10.6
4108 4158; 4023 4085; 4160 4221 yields 0.5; 10.2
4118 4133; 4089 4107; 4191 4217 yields -1.9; 9.03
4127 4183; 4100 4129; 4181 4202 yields -3.2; 9.82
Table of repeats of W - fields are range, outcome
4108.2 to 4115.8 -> 9.46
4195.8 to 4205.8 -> 9.67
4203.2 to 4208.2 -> 10.1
